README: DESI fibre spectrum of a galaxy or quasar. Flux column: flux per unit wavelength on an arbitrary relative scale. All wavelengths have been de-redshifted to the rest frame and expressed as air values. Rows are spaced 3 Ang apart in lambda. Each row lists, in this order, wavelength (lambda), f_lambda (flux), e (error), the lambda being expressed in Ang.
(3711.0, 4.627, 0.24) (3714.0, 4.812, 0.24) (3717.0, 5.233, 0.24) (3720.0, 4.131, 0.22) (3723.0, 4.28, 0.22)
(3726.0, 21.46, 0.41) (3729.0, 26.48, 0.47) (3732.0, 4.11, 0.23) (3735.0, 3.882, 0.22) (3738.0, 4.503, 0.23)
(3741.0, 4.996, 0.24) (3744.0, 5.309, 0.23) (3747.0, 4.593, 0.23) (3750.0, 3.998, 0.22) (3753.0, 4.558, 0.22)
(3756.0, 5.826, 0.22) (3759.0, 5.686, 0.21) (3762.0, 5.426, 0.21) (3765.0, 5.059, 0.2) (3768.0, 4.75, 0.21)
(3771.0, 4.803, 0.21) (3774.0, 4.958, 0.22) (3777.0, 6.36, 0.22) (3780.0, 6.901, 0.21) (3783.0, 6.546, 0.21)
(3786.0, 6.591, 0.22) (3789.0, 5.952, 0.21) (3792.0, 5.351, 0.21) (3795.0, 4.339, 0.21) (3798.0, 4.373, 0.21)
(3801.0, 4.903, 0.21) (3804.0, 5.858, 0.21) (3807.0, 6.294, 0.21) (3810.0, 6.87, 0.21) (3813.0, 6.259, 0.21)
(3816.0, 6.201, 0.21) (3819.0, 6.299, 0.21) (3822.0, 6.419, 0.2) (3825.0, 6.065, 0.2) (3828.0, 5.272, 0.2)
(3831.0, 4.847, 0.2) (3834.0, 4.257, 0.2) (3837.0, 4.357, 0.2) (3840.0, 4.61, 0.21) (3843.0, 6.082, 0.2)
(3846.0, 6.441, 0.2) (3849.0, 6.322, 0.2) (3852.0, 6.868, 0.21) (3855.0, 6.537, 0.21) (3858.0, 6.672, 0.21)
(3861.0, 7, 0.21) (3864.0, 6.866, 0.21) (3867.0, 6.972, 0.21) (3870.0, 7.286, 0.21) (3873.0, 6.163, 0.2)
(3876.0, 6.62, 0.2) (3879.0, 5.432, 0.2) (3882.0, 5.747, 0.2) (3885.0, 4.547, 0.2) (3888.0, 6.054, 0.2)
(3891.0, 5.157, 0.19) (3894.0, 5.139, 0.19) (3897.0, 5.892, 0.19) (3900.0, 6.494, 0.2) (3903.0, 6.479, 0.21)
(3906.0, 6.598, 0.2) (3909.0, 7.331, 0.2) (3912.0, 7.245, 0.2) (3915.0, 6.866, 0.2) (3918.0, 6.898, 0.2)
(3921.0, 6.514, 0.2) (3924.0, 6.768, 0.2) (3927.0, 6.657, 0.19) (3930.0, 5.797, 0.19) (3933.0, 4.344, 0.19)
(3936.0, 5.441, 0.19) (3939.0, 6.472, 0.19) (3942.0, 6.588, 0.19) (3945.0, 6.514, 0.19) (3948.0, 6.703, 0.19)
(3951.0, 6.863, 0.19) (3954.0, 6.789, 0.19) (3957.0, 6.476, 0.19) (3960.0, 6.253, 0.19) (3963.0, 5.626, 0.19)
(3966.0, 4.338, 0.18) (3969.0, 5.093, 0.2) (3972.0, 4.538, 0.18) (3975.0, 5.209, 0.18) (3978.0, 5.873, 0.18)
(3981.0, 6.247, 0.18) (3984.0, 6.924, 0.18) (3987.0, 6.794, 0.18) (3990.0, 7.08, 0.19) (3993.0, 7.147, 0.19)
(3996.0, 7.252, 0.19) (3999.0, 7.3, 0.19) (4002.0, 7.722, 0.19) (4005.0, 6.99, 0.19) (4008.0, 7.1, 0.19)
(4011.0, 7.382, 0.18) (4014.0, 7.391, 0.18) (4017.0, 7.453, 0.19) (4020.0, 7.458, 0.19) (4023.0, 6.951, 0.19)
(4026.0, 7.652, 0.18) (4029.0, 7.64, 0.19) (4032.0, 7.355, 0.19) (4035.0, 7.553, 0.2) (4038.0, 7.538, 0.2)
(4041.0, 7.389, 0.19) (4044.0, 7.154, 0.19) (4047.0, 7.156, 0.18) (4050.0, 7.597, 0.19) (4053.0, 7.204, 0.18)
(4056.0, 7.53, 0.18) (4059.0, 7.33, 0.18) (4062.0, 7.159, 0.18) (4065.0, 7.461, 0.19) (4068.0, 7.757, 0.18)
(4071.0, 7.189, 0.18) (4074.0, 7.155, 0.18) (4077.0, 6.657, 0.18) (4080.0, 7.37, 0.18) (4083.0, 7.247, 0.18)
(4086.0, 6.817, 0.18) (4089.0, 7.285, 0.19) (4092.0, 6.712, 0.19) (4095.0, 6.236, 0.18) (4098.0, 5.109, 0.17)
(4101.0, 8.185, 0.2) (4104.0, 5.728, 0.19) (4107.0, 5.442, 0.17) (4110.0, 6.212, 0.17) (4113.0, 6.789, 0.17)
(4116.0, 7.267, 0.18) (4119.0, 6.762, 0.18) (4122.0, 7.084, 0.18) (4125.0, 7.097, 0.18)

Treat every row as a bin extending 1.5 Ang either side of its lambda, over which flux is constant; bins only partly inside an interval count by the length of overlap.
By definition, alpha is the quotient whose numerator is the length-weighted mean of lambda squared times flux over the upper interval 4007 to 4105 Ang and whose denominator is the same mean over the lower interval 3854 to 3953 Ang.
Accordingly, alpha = 1.2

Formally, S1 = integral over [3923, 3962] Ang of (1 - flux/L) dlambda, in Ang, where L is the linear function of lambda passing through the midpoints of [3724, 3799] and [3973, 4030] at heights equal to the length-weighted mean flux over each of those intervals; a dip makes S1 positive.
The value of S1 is 3.7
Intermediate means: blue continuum 6.67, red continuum 7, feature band 6.27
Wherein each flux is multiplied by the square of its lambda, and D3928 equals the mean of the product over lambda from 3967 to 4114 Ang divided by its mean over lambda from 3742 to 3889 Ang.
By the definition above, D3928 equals 1.35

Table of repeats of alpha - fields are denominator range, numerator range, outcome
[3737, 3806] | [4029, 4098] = 1.57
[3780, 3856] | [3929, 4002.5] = 1.16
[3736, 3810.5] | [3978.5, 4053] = 1.53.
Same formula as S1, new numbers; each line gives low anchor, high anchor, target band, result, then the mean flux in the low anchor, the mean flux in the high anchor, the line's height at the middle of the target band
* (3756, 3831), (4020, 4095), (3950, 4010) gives 3.8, 5.71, 7.27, 6.81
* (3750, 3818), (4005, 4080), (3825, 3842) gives 3.1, 5.6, 7.34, 5.93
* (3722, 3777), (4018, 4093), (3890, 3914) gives 2.7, 6.94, 7.3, 7.12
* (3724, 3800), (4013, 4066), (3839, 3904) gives 7.2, 6.65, 7.39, 6.94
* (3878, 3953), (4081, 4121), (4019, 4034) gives -2.3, 6.19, 6.61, 6.44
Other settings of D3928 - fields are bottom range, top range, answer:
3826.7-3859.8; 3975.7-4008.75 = 1.31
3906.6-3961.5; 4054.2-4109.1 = 1.15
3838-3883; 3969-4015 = 1.12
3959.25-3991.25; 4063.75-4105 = 1.26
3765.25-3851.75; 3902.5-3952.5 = 1.22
